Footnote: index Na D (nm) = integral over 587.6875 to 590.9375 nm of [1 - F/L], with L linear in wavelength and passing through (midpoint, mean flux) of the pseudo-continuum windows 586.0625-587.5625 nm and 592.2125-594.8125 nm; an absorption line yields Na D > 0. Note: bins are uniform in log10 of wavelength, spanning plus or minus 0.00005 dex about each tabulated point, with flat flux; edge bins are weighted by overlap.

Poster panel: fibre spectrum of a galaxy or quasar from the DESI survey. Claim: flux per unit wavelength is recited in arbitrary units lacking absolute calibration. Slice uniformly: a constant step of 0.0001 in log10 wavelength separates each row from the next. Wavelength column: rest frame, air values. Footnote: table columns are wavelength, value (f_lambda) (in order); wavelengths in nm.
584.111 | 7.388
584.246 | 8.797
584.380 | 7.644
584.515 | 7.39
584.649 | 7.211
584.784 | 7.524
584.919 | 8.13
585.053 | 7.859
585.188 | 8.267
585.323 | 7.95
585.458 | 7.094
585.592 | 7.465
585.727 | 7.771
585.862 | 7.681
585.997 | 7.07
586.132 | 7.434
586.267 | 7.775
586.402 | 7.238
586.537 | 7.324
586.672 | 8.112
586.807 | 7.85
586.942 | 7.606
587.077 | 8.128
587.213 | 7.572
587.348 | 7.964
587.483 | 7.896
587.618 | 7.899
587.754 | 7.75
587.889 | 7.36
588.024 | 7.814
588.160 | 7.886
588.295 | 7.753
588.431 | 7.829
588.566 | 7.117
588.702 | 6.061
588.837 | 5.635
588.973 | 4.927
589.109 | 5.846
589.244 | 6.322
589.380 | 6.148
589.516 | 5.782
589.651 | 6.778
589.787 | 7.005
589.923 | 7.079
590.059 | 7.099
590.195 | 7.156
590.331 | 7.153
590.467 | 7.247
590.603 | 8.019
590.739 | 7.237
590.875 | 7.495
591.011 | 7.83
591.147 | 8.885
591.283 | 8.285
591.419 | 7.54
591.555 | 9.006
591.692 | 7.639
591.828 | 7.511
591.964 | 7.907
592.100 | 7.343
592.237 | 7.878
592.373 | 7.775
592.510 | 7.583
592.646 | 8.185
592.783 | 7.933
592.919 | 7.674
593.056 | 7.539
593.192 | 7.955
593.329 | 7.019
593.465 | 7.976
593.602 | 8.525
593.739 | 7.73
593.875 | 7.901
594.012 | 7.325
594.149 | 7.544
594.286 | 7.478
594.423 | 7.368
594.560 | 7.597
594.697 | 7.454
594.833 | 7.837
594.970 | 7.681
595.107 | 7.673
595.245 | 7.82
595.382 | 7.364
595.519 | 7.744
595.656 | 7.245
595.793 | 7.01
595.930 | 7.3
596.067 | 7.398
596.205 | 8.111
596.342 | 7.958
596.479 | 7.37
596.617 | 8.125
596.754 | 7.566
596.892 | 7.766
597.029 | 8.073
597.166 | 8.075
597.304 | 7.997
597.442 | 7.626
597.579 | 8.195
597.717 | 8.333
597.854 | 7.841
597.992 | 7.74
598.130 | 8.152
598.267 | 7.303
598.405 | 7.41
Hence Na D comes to 0.33 nm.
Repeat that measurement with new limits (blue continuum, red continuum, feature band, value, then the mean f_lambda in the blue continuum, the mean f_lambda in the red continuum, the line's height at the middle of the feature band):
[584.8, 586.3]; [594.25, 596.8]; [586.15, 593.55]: 0.19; 7.67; 7.59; 7.64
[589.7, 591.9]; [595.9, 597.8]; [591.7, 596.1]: 0.06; 7.63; 7.86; 7.75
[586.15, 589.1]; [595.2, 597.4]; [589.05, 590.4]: 0.15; 7.37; 7.68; 7.45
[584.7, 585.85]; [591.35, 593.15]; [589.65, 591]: 0.09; 7.74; 7.81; 7.79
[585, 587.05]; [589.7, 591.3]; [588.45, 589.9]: 0.25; 7.64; 7.51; 7.55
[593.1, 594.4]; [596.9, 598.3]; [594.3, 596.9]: 0.08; 7.7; 7.95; 7.82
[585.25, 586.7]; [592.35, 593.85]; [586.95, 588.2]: -0.03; 7.53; 7.81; 7.59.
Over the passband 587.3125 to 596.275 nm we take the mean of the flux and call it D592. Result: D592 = 7.45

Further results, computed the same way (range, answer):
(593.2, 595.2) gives 7.66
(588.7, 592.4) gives 7.18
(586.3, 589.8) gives 7.15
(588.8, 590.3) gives 6.38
